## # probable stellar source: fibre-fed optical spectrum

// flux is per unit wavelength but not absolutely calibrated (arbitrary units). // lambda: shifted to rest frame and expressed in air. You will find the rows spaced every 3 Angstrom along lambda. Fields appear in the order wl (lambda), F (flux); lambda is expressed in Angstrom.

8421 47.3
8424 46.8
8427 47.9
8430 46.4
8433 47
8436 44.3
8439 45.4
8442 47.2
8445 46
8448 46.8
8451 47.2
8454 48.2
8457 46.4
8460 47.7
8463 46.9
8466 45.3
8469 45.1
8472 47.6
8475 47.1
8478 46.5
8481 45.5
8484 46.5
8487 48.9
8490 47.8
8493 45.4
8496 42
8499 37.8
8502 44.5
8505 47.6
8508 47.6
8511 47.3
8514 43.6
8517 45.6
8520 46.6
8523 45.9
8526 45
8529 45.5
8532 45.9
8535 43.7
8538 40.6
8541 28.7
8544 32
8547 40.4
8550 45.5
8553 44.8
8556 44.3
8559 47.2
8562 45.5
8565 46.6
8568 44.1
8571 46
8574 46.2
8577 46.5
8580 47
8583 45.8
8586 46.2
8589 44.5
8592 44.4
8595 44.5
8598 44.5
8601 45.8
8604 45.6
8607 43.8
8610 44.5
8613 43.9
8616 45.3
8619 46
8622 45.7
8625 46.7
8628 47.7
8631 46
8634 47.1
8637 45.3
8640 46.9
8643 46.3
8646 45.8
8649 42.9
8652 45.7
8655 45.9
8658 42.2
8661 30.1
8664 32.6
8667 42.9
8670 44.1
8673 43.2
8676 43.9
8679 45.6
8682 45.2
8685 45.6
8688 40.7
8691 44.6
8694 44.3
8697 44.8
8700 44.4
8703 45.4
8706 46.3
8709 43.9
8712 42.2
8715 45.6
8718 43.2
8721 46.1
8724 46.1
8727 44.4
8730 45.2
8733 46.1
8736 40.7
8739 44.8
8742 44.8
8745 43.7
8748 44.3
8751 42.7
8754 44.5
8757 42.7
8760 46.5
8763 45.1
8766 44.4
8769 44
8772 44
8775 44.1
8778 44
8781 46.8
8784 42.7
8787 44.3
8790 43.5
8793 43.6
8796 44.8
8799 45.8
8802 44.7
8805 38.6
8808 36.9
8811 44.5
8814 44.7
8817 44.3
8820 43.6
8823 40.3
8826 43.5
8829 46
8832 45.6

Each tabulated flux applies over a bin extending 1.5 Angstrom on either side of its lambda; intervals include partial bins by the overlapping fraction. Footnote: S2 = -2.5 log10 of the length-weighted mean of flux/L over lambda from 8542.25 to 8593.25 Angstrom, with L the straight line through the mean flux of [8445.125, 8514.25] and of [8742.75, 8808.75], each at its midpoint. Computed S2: 0.02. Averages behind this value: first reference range 46.1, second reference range 43.8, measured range 44.5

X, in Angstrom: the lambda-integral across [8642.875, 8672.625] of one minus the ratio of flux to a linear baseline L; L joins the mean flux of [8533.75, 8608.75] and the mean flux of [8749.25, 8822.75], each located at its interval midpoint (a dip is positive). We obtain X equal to 1.4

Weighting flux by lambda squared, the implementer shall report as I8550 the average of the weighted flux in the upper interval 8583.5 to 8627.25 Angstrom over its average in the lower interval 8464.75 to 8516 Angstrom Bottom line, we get 1.02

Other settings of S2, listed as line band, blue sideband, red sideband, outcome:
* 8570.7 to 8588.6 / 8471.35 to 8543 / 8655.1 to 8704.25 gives -0.06 mag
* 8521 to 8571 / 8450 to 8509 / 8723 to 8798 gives 0.07 mag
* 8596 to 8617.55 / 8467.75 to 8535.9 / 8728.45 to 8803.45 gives 0.01 mag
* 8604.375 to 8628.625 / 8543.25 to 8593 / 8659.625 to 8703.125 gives -0.04 mag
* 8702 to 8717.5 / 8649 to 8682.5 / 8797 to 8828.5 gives -0.06 mag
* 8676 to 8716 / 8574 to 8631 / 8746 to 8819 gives 0.00 mag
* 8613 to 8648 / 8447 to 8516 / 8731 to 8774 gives -0.03 mag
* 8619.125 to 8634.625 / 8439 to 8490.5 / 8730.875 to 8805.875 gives -0.03 mag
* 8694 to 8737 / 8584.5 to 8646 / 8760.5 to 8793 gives 0.00 mag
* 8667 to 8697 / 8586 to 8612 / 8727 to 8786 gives 0.01 mag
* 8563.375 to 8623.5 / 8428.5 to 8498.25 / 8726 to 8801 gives 0.00 mag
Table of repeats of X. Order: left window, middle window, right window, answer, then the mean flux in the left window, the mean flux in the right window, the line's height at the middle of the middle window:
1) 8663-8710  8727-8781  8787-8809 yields -1.4 Angstrom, 43.7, 42.8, 43.2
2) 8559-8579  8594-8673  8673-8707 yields 1.9 Angstrom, 46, 44.5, 45.2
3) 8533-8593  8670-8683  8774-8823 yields -0.3 Angstrom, 43.5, 43.5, 43.5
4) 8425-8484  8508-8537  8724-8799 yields 0.4 Angstrom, 46.6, 44.3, 46.1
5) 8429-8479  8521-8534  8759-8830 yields 0.1 Angstrom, 46.5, 43.7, 45.9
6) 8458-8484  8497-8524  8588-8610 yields 0.5 Angstrom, 46.5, 44.7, 45.9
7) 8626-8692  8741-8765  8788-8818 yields -0.5 Angstrom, 43.7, 43.1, 43.3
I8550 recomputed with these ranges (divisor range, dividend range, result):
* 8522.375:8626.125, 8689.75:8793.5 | 1.04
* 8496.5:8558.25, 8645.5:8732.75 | 1.05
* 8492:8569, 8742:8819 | 1.07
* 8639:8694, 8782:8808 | 1.03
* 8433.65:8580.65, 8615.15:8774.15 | 1.03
